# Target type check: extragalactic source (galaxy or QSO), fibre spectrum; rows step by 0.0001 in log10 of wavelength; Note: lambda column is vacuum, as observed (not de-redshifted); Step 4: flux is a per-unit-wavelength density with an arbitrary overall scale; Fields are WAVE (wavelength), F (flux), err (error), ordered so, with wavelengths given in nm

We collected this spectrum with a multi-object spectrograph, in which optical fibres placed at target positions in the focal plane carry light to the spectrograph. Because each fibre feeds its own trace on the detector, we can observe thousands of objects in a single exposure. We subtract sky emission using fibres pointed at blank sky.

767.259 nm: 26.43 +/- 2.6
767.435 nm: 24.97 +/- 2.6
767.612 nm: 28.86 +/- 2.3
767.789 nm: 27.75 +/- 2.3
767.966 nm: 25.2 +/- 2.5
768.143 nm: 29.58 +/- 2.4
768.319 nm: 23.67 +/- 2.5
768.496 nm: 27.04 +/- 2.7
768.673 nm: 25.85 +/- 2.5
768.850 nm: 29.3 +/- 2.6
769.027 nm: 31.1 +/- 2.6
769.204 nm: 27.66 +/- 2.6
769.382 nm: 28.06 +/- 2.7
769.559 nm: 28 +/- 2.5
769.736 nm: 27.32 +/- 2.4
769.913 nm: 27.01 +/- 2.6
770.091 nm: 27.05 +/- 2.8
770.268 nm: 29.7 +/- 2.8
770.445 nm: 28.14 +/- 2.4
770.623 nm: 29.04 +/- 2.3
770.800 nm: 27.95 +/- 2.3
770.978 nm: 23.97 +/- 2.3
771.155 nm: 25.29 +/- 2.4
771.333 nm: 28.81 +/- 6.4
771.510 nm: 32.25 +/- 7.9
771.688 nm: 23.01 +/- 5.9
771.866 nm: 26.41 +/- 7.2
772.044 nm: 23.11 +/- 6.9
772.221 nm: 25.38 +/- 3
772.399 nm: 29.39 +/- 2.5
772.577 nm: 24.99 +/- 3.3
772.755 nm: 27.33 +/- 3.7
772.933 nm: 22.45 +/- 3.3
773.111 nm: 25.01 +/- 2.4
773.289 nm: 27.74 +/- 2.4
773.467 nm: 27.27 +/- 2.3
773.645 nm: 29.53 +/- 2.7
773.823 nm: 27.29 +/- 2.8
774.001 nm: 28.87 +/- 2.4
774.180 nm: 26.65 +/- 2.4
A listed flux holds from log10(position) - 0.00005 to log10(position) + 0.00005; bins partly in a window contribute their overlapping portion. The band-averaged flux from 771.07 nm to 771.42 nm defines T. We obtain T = 27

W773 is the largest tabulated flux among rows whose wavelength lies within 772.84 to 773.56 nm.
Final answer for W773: 27.74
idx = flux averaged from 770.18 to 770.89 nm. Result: 28.7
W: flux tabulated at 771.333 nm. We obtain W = 28.81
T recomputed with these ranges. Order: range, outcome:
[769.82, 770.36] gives 27.9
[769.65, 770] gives 27.2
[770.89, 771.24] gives 24.7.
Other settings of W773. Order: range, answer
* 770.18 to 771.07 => 29.7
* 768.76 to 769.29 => 31.1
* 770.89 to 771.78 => 32.25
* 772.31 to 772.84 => 29.39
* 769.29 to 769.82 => 28.06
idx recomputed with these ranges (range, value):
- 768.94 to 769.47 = 28.9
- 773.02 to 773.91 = 27.4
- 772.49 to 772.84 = 26.1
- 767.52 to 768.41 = 27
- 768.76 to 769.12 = 30.2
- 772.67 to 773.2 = 24.9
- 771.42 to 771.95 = 27.2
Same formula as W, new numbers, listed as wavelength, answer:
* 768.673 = 25.85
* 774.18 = 26.65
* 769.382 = 28.06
